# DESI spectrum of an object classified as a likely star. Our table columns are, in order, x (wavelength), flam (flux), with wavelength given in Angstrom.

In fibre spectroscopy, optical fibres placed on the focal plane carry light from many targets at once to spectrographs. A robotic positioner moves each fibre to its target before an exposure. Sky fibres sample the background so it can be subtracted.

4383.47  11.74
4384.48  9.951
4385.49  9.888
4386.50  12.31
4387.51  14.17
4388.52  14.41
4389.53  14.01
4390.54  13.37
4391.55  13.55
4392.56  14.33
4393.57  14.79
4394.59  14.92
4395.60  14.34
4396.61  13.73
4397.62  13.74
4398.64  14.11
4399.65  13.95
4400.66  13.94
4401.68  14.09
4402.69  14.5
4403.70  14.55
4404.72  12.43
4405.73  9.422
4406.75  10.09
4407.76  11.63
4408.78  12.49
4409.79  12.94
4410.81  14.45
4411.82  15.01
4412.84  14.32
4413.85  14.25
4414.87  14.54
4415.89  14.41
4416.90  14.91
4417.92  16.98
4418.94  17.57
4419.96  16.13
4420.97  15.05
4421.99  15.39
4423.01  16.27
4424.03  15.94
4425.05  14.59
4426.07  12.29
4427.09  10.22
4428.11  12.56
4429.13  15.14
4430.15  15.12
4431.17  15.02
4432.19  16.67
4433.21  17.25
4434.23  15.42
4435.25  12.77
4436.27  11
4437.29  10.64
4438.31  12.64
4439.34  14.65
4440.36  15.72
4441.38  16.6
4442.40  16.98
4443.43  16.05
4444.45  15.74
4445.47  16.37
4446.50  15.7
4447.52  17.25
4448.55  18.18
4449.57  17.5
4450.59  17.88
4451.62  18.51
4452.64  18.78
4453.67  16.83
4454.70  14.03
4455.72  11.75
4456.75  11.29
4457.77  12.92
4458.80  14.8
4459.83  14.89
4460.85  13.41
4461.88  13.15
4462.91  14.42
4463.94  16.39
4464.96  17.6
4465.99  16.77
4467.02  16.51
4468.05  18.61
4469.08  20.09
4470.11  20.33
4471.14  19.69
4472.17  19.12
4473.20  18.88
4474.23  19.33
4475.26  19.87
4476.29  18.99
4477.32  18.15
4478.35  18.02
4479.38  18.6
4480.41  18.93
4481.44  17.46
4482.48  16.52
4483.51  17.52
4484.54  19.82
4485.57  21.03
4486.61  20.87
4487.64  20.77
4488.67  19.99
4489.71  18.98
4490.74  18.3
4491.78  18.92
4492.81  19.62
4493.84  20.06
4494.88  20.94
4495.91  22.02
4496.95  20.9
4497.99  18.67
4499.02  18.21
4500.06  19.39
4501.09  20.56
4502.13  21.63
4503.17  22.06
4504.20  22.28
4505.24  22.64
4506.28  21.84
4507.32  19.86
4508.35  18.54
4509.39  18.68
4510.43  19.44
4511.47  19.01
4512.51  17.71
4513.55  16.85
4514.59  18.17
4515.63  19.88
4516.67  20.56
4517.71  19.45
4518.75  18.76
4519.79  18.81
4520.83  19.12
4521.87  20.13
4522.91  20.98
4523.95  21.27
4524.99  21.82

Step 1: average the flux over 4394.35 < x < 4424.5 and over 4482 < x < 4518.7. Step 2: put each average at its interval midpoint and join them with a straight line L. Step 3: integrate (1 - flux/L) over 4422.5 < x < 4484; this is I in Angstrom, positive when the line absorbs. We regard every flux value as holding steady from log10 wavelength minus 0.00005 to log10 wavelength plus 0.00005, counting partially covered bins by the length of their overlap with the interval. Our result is 3.0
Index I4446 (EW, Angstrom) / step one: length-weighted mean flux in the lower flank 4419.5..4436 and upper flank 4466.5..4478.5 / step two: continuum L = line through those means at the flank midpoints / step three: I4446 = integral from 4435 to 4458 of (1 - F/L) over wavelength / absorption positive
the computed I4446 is 1.7 Angstrom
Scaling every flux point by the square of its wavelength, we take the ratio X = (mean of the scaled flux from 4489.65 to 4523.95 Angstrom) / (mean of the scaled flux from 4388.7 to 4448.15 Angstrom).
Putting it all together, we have 1.4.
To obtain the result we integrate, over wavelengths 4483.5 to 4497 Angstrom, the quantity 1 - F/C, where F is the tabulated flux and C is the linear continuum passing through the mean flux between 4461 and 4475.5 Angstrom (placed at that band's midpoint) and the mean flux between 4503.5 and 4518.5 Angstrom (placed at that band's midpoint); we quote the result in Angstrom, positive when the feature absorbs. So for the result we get -0.9 Angstrom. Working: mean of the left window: 17.8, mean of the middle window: 20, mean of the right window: 19.7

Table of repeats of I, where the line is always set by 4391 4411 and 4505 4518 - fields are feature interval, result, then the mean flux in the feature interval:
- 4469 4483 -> -1.1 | 18.8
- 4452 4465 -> 1.5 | 14.6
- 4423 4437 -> 0.7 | 14.2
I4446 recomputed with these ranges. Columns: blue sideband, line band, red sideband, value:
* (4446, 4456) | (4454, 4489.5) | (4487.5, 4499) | 1.8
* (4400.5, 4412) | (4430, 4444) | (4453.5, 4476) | 0.0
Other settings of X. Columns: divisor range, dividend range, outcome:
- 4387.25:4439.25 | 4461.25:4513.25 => 1.41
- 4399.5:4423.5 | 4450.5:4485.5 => 1.24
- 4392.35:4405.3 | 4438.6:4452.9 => 1.22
